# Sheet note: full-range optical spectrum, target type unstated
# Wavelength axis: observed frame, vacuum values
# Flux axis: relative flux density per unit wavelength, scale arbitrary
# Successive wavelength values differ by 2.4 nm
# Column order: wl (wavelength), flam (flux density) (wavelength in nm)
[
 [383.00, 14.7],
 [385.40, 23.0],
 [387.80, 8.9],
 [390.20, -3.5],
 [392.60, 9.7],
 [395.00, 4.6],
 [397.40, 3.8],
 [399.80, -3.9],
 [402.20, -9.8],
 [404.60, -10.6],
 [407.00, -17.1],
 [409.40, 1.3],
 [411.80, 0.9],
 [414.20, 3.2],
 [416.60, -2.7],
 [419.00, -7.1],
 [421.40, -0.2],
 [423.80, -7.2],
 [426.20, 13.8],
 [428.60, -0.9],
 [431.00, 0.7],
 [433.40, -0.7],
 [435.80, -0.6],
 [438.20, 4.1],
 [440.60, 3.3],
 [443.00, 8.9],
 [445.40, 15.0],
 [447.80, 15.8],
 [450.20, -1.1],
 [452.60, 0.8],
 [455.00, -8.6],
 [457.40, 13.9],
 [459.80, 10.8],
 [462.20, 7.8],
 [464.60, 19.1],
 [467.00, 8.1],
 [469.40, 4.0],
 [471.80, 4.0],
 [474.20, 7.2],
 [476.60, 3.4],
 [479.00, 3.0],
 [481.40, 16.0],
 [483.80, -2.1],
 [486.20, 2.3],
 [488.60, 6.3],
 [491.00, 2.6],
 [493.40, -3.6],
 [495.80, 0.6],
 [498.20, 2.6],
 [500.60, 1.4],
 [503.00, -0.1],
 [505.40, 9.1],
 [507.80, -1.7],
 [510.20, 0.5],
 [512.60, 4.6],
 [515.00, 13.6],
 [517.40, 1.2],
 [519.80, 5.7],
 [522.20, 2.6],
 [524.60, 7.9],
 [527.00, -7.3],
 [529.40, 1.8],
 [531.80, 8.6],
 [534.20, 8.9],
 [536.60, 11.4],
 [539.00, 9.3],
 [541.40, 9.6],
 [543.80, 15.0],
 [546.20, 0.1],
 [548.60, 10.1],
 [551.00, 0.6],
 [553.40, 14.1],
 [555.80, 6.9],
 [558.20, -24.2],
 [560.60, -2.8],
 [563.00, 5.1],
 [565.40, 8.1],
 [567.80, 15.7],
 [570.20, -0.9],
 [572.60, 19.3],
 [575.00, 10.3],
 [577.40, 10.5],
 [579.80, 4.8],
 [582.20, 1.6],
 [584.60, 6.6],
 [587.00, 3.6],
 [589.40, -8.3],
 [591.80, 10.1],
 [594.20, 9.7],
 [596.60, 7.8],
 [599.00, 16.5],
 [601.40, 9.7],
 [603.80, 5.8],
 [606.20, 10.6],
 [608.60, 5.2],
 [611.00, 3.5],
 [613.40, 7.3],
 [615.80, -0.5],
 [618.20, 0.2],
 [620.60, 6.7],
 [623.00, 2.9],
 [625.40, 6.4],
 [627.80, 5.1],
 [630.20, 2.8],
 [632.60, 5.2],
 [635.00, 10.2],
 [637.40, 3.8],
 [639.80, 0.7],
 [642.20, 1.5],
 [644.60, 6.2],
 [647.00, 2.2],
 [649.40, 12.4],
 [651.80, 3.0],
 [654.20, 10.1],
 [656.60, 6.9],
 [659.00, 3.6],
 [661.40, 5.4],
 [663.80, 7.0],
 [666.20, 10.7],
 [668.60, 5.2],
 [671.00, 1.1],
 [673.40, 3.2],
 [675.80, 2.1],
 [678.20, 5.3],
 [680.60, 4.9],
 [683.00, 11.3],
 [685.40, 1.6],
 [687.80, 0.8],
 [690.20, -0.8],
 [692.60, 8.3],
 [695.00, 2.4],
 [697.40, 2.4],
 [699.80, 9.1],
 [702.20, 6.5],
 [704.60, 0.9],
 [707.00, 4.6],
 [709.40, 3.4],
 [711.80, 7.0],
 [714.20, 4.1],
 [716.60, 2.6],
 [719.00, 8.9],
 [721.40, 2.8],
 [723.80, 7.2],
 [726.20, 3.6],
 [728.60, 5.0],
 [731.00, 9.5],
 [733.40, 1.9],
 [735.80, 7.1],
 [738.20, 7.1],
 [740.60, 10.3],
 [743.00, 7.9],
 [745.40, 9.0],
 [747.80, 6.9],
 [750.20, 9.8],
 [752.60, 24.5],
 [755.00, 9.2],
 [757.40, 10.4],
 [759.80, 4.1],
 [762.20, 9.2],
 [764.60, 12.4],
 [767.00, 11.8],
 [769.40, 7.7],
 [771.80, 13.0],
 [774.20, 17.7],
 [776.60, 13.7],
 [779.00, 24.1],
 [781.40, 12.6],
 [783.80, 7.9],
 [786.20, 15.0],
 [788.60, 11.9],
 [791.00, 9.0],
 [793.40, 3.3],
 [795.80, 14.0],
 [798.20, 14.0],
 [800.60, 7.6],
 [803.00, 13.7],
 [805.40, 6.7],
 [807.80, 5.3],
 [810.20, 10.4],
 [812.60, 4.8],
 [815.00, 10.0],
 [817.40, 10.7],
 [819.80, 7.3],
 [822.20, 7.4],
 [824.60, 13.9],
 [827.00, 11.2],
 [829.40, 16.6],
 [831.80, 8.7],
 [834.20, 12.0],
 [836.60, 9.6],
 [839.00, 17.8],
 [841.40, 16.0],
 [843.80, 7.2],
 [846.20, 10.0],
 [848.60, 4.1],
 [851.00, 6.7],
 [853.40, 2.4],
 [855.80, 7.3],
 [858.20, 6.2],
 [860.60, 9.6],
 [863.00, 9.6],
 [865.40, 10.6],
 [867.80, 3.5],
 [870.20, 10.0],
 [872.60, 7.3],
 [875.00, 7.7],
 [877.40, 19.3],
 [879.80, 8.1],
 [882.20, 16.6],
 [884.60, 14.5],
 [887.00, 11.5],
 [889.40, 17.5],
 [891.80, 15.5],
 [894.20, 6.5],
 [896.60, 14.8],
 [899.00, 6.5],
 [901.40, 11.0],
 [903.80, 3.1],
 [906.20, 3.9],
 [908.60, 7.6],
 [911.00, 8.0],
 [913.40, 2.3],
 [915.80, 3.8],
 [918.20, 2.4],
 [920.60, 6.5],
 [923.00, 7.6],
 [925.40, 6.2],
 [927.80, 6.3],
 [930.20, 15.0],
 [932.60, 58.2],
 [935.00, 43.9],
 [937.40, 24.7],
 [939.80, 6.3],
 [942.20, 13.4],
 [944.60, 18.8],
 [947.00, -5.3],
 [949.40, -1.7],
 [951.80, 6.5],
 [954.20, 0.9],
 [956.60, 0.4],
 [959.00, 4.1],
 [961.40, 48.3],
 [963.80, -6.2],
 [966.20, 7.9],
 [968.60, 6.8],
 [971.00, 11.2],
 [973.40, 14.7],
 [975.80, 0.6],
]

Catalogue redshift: 0.145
